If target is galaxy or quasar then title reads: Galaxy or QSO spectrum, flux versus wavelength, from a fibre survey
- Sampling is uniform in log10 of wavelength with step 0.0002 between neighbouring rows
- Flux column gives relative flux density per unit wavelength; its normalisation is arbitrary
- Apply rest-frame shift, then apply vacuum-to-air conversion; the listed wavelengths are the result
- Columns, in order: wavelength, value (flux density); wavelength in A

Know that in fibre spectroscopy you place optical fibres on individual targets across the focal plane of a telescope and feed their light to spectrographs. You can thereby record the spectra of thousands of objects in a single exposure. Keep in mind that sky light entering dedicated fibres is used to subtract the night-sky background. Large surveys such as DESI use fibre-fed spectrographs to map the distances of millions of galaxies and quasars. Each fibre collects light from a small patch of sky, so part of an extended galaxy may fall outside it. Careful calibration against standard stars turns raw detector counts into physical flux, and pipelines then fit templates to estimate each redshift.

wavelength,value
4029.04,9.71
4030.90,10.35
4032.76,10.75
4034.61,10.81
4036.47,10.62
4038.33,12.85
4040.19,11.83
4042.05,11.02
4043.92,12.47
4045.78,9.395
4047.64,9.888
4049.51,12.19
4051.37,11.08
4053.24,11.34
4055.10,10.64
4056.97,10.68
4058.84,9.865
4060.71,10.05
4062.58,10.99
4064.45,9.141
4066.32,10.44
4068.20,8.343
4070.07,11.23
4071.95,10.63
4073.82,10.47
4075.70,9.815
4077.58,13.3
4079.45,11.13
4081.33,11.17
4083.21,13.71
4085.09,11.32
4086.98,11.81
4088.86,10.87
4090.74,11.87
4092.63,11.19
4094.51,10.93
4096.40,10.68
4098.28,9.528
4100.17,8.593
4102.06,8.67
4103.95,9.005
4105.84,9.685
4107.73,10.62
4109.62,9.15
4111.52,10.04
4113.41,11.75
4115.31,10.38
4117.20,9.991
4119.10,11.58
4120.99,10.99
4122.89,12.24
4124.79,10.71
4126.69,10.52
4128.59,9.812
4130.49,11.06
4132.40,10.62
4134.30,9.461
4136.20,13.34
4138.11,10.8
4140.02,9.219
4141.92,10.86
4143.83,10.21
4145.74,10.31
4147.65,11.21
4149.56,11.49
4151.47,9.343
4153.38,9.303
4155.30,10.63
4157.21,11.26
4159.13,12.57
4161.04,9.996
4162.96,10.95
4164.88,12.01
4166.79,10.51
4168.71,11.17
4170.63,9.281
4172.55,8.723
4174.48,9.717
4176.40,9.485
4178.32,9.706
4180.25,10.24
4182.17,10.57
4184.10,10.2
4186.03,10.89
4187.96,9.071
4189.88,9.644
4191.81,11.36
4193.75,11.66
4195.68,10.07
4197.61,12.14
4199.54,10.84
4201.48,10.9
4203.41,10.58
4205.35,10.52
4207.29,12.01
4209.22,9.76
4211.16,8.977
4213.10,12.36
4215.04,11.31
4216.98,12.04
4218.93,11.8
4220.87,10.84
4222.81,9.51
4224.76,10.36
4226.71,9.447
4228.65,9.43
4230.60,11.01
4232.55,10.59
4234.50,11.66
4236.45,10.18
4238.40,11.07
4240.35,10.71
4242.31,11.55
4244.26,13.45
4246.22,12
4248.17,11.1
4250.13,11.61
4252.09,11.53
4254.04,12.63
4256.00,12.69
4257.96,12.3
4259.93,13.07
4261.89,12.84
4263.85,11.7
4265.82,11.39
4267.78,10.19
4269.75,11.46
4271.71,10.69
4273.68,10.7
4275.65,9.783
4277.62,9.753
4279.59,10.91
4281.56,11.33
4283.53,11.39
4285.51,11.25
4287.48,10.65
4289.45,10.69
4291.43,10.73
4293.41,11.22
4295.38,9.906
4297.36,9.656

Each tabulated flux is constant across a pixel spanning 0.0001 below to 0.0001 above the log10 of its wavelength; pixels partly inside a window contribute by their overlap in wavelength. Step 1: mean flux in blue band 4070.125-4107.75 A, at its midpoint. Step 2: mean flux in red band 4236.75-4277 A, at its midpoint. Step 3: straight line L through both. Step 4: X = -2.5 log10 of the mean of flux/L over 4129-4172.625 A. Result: 0.041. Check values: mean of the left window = 10.8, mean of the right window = 11.6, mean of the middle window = 10.7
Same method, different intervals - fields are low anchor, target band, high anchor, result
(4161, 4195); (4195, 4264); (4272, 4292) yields -0.07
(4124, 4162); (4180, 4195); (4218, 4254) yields 0.04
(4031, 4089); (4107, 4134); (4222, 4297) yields 0.04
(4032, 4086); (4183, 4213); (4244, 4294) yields 0.06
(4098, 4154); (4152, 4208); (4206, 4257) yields 0.02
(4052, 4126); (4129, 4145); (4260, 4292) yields 0.01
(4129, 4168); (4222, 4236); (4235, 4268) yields 0.13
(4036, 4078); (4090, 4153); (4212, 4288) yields 0.05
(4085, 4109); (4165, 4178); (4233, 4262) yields 0.11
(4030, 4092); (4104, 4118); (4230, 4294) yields 0.09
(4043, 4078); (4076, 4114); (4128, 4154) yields -0.02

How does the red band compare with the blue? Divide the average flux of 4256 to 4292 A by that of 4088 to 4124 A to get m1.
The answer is 1.08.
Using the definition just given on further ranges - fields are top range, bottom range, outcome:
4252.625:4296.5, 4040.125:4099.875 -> 1.03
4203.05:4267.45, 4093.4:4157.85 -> 1.08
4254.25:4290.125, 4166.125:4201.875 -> 1.10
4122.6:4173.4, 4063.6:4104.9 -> 1.00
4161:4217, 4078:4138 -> 0.98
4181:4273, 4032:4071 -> 1.03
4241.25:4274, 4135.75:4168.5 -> 1.10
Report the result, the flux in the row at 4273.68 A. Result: 10.7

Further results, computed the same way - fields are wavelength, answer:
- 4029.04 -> 9.71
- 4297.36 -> 9.656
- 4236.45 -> 10.18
